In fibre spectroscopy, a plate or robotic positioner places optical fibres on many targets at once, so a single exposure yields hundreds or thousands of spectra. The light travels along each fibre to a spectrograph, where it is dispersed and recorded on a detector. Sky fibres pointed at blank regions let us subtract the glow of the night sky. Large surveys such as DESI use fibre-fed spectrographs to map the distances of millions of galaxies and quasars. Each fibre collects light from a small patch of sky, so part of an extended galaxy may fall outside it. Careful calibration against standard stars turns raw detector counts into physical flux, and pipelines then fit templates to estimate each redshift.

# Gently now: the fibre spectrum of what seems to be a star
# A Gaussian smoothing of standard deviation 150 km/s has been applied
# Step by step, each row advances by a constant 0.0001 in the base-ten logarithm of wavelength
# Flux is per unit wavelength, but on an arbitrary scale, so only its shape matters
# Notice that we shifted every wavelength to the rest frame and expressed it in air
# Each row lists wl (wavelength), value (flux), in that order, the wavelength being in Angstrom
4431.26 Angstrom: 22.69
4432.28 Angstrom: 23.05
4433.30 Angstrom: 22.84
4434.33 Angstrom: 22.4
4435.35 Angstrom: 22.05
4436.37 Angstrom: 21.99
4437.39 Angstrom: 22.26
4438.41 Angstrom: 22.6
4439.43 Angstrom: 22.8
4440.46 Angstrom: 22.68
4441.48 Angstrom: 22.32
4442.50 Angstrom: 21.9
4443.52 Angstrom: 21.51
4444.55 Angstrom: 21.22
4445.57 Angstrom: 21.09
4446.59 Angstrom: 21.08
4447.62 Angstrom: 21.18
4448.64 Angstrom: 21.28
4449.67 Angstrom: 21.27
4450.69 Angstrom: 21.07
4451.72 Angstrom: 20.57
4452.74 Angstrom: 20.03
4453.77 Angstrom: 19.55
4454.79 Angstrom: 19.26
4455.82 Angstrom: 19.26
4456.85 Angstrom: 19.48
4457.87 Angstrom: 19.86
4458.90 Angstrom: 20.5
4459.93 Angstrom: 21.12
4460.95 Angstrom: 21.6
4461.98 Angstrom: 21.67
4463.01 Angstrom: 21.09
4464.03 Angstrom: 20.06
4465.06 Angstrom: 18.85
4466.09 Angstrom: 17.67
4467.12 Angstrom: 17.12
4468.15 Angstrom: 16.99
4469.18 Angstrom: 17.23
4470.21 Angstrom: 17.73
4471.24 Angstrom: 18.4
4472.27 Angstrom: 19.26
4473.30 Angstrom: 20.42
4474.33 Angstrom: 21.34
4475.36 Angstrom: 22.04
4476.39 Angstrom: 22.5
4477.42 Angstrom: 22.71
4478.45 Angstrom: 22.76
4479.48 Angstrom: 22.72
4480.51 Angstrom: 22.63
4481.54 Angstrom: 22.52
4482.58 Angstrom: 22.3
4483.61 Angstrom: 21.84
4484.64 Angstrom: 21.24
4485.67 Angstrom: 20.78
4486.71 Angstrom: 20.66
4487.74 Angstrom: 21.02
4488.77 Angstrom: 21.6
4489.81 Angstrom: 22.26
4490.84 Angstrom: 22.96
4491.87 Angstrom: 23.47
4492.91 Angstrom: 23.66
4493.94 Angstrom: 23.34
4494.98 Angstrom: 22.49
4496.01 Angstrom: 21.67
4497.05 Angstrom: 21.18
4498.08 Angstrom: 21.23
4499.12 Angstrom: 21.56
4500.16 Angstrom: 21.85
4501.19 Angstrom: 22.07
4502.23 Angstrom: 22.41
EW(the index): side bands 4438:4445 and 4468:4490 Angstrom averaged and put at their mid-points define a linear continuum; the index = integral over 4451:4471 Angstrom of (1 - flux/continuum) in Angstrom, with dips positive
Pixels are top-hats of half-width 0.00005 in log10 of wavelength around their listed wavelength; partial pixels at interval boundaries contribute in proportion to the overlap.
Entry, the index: 1.9 Angstrom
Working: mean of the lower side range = 22.1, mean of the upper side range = 21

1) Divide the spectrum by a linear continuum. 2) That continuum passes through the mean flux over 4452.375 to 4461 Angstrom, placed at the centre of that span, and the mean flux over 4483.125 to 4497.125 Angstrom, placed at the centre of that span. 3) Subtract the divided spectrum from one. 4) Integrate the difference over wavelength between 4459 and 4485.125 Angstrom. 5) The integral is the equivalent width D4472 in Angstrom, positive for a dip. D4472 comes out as 0.49 Angstrom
